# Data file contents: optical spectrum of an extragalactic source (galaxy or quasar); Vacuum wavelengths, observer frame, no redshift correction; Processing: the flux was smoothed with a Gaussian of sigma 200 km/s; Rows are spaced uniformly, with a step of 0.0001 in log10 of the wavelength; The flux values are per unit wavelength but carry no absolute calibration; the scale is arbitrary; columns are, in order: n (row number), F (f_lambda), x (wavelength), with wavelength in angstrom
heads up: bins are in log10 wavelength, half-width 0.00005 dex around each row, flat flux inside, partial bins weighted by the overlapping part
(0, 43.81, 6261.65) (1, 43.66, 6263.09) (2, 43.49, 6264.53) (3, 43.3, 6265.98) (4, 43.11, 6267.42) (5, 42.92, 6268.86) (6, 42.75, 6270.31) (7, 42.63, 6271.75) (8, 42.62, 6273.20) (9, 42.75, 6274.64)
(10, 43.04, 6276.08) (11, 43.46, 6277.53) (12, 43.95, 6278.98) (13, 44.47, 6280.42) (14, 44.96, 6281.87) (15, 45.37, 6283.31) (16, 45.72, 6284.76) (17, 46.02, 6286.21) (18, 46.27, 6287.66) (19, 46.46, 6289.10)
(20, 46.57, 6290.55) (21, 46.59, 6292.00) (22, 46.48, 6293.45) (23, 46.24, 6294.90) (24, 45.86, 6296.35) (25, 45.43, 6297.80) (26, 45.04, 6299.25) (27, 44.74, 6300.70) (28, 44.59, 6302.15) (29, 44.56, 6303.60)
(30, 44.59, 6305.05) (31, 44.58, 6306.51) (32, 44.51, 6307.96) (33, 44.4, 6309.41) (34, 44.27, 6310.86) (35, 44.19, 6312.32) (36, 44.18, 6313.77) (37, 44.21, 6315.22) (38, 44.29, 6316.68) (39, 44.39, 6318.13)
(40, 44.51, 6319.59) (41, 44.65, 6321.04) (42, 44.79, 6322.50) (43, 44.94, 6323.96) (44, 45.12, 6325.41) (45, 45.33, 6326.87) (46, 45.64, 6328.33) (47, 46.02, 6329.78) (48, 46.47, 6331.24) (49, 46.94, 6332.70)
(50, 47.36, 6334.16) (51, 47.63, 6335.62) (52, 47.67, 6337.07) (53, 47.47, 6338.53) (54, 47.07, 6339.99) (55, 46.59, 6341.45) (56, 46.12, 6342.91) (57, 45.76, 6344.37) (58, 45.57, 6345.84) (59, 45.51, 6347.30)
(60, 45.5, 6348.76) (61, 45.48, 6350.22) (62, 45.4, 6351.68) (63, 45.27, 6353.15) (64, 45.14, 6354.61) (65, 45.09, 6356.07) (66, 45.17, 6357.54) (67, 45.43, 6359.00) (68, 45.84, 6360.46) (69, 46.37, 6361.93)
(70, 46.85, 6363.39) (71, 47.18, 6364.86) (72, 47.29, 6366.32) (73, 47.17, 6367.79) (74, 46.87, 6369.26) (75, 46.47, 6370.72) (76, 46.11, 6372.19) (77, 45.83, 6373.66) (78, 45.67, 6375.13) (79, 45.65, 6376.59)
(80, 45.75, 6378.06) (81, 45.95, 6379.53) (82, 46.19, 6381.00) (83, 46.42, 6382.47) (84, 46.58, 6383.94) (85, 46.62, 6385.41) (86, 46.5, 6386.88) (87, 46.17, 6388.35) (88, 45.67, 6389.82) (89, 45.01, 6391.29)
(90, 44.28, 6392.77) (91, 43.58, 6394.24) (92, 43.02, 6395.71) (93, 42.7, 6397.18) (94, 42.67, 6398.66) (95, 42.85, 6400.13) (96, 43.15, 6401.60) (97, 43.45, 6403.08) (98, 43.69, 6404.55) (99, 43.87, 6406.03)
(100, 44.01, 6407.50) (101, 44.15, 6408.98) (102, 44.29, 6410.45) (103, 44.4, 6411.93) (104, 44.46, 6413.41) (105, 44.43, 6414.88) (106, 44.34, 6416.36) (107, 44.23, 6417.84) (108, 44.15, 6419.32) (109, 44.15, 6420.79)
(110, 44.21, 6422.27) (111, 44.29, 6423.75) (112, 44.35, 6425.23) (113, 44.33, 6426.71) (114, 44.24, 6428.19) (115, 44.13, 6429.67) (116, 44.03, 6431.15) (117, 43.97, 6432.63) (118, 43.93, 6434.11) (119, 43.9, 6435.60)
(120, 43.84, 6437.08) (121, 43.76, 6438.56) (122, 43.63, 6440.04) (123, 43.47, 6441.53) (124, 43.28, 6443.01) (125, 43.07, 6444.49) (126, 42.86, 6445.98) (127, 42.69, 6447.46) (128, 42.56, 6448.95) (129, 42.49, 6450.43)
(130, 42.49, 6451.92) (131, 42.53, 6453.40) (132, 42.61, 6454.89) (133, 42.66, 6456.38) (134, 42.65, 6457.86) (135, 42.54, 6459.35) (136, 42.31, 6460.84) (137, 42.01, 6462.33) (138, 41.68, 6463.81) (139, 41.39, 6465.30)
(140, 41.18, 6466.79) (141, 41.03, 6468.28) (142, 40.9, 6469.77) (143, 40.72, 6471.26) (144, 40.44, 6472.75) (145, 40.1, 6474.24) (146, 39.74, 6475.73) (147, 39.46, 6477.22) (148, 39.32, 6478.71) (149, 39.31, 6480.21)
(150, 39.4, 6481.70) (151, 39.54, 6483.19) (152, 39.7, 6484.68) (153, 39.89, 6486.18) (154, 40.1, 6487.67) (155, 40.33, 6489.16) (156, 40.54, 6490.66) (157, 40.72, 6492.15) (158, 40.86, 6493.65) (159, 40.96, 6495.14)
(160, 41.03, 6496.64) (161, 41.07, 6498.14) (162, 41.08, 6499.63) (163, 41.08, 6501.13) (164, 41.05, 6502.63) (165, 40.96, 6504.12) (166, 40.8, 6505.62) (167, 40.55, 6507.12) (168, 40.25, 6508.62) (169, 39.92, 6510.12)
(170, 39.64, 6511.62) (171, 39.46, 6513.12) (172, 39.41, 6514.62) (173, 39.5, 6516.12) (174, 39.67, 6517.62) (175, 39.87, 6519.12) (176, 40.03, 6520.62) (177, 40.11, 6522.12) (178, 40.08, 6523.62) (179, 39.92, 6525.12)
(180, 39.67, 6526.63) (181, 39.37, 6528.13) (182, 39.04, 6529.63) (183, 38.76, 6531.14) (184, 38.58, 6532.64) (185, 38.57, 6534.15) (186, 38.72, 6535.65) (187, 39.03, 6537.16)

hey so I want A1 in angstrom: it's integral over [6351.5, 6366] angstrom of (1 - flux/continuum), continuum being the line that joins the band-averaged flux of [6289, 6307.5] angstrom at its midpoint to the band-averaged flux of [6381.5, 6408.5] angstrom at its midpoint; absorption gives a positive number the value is -0.3 angstrom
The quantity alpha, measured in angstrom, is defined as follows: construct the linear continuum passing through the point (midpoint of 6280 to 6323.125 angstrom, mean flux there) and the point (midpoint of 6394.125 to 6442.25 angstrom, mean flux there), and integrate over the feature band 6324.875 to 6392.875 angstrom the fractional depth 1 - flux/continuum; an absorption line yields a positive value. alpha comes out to -2.5 angstrom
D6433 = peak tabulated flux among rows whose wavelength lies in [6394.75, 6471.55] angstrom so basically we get 44.46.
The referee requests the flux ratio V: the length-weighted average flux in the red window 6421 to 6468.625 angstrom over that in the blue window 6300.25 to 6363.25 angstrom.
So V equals 0.95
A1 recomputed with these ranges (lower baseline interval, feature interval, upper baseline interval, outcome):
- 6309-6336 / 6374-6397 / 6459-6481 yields -1.1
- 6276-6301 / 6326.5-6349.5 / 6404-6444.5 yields -0.8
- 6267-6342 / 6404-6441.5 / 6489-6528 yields -1.6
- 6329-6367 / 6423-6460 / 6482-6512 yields -0.6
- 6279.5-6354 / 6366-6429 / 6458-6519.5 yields -2.5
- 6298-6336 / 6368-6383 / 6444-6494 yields -0.9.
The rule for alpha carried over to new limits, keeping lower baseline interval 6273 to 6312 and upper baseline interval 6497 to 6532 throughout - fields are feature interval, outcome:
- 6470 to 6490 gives 0.5 angstrom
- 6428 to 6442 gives -0.7 angstrom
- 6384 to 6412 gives -1.1 angstrom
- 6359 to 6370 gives -0.8 angstrom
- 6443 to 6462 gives -0.6 angstrom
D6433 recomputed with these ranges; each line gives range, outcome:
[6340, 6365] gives 47.18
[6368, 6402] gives 46.87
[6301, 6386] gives 47.67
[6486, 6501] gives 41.08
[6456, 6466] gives 42.66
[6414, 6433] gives 44.43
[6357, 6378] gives 47.29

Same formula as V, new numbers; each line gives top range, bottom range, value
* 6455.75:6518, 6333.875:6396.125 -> 0.88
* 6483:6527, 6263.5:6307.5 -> 0.90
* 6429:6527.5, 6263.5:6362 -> 0.91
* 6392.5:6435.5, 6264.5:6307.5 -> 0.98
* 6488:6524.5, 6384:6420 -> 0.91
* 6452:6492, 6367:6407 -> 0.91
